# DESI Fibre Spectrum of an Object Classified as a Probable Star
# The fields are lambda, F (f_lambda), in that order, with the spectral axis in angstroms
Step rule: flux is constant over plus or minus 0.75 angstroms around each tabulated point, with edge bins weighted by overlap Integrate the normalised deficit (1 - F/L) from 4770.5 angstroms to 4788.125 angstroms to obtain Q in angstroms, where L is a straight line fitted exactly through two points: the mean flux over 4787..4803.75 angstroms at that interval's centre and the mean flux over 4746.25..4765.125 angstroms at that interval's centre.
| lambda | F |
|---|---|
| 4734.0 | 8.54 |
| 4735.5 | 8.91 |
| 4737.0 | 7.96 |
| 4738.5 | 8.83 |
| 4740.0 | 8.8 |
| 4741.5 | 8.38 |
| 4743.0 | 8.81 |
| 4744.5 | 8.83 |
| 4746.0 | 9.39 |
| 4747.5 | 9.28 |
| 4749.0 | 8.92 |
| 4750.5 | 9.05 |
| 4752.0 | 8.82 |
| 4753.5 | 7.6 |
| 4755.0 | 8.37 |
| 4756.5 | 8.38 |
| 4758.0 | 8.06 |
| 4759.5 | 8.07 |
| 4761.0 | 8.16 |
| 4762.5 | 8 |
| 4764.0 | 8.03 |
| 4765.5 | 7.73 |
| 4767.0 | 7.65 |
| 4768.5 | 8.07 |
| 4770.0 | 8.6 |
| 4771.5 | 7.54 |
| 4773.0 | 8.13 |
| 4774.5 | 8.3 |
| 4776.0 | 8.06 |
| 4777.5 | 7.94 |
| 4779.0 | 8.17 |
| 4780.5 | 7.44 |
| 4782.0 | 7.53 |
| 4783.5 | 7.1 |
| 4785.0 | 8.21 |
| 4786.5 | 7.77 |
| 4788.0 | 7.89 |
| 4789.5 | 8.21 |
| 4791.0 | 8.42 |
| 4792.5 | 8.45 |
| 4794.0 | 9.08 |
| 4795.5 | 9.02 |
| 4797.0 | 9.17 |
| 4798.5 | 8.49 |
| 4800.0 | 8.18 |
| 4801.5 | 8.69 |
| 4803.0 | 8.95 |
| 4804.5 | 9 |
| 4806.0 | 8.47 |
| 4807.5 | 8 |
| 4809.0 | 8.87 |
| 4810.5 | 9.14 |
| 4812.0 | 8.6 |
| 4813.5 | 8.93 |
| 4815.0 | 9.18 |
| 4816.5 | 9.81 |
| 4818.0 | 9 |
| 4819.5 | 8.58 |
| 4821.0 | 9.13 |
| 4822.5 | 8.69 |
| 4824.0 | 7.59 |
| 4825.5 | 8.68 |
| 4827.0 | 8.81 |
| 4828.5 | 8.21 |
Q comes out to 1.37 angstroms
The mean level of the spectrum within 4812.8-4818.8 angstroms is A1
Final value 9.23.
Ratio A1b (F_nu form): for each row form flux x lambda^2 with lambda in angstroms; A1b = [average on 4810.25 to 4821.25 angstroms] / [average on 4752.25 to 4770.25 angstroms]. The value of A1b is 1.1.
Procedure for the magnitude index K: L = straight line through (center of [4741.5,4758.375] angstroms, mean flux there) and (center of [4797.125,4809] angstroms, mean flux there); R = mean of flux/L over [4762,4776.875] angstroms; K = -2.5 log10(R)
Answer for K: 0.08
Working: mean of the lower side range 8.68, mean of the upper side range 8.59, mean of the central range 8.01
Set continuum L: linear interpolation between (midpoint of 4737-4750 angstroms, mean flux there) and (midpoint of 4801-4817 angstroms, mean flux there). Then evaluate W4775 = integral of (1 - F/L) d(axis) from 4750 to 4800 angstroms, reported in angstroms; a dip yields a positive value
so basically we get 3.9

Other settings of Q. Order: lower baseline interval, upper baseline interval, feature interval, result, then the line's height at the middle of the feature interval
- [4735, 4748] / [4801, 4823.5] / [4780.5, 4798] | 1.2 angstroms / 8.83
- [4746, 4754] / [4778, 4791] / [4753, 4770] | 0.9 angstroms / 8.5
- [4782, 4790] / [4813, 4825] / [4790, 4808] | -1.0 angstroms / 8.21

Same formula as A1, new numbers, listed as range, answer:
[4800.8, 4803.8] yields 8.83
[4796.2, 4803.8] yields 8.7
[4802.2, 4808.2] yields 8.61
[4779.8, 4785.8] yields 7.57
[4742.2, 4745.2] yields 8.81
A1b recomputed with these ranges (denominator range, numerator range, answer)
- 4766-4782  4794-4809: 1.10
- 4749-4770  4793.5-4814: 1.09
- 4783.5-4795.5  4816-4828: 1.07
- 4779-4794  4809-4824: 1.14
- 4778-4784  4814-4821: 1.22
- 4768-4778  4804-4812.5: 1.09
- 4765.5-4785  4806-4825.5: 1.13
